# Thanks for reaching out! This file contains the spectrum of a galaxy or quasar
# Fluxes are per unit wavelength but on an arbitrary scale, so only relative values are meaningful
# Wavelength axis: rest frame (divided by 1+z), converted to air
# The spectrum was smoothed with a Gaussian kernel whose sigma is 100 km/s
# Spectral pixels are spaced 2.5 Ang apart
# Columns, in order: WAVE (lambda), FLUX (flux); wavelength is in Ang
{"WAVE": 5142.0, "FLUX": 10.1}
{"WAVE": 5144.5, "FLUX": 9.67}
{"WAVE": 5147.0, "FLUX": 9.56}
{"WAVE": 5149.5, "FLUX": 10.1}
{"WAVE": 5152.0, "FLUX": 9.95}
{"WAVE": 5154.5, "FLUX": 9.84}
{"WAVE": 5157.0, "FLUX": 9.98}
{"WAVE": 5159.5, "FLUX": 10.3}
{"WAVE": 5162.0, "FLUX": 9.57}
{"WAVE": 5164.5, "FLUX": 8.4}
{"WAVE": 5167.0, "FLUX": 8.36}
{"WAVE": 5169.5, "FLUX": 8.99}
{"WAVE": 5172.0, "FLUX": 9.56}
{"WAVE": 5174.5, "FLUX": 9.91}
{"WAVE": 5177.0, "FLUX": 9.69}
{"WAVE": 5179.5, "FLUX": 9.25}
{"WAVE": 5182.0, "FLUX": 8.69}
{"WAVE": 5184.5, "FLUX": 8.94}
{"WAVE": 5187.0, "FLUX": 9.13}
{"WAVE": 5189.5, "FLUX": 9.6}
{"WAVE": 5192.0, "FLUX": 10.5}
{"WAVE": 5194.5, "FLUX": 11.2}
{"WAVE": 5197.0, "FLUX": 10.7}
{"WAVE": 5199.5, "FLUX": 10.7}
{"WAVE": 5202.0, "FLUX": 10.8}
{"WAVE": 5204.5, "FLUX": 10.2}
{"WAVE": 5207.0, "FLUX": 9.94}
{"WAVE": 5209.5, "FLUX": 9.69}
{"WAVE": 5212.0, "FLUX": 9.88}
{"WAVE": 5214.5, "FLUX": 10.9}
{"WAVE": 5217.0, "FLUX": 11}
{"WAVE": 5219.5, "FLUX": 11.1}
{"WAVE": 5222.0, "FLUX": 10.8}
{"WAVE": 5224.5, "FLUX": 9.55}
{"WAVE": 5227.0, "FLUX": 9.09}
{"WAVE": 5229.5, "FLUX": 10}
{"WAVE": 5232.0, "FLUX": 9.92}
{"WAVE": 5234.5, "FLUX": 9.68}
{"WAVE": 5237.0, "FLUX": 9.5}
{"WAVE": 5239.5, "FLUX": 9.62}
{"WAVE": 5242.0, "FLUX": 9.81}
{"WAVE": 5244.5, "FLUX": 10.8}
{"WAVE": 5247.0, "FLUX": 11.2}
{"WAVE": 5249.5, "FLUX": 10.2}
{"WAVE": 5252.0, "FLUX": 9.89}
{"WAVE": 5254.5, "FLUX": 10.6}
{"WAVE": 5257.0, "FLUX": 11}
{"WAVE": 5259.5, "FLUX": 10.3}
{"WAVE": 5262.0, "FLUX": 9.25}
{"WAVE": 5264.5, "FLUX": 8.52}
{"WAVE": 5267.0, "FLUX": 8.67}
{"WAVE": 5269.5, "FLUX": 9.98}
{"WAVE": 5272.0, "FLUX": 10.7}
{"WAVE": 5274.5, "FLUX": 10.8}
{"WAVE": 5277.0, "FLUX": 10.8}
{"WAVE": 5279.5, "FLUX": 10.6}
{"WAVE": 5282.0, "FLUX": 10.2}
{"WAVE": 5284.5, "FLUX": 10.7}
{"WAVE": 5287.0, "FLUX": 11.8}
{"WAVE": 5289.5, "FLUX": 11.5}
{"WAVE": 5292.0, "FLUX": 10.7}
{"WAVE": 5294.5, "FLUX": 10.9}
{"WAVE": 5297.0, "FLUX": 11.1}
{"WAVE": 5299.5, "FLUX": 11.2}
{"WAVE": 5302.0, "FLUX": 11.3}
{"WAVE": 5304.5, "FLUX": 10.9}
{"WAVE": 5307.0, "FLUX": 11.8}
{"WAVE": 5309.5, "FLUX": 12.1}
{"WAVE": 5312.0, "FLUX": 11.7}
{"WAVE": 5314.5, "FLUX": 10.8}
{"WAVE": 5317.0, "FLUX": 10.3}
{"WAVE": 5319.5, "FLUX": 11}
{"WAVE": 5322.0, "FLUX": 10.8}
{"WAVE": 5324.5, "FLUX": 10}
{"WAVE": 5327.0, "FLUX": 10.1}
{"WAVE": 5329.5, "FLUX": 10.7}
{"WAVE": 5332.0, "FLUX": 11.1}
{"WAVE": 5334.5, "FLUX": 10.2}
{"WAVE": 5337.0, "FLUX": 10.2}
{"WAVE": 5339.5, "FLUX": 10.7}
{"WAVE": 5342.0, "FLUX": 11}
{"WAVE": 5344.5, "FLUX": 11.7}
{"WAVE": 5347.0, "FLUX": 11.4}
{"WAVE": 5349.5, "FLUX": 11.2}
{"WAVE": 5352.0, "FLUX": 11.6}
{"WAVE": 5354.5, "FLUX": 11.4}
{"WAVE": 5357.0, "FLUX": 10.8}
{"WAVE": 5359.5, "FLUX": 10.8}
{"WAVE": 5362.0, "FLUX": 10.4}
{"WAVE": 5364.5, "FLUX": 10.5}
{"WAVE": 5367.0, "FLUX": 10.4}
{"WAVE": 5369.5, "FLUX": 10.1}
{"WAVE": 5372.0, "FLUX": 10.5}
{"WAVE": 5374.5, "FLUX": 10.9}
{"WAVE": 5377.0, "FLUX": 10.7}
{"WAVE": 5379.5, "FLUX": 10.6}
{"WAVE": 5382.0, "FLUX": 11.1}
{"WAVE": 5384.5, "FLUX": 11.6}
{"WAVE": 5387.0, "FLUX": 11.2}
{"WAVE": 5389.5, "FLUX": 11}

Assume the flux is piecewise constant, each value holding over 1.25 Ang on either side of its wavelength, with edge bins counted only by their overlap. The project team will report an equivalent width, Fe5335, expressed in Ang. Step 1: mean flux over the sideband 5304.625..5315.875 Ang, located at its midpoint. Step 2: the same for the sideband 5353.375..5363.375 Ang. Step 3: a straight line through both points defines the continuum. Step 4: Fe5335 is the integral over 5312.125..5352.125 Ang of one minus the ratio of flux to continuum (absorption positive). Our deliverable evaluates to 1.43 Ang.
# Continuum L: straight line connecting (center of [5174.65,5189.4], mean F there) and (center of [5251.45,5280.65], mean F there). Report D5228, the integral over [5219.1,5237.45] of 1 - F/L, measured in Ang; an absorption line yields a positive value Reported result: -0.41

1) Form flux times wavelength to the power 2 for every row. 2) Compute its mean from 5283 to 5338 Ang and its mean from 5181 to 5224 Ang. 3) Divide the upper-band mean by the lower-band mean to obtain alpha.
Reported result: 1.1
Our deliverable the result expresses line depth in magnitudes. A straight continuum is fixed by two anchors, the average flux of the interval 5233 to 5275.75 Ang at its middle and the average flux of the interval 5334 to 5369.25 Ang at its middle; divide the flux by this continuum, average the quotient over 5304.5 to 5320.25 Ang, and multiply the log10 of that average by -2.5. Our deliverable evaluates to -0.07 mag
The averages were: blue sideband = 10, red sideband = 10.9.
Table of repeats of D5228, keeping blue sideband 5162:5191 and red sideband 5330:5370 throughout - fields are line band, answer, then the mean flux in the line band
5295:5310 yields -1.4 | 11.3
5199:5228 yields -2.4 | 10.3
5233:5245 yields -0.1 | 9.83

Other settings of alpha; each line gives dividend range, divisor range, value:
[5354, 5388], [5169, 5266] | 1.14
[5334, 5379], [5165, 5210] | 1.18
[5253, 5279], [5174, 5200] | 1.06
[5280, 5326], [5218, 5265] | 1.12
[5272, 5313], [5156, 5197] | 1.22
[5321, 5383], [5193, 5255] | 1.10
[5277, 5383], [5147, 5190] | 1.23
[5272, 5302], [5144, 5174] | 1.21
